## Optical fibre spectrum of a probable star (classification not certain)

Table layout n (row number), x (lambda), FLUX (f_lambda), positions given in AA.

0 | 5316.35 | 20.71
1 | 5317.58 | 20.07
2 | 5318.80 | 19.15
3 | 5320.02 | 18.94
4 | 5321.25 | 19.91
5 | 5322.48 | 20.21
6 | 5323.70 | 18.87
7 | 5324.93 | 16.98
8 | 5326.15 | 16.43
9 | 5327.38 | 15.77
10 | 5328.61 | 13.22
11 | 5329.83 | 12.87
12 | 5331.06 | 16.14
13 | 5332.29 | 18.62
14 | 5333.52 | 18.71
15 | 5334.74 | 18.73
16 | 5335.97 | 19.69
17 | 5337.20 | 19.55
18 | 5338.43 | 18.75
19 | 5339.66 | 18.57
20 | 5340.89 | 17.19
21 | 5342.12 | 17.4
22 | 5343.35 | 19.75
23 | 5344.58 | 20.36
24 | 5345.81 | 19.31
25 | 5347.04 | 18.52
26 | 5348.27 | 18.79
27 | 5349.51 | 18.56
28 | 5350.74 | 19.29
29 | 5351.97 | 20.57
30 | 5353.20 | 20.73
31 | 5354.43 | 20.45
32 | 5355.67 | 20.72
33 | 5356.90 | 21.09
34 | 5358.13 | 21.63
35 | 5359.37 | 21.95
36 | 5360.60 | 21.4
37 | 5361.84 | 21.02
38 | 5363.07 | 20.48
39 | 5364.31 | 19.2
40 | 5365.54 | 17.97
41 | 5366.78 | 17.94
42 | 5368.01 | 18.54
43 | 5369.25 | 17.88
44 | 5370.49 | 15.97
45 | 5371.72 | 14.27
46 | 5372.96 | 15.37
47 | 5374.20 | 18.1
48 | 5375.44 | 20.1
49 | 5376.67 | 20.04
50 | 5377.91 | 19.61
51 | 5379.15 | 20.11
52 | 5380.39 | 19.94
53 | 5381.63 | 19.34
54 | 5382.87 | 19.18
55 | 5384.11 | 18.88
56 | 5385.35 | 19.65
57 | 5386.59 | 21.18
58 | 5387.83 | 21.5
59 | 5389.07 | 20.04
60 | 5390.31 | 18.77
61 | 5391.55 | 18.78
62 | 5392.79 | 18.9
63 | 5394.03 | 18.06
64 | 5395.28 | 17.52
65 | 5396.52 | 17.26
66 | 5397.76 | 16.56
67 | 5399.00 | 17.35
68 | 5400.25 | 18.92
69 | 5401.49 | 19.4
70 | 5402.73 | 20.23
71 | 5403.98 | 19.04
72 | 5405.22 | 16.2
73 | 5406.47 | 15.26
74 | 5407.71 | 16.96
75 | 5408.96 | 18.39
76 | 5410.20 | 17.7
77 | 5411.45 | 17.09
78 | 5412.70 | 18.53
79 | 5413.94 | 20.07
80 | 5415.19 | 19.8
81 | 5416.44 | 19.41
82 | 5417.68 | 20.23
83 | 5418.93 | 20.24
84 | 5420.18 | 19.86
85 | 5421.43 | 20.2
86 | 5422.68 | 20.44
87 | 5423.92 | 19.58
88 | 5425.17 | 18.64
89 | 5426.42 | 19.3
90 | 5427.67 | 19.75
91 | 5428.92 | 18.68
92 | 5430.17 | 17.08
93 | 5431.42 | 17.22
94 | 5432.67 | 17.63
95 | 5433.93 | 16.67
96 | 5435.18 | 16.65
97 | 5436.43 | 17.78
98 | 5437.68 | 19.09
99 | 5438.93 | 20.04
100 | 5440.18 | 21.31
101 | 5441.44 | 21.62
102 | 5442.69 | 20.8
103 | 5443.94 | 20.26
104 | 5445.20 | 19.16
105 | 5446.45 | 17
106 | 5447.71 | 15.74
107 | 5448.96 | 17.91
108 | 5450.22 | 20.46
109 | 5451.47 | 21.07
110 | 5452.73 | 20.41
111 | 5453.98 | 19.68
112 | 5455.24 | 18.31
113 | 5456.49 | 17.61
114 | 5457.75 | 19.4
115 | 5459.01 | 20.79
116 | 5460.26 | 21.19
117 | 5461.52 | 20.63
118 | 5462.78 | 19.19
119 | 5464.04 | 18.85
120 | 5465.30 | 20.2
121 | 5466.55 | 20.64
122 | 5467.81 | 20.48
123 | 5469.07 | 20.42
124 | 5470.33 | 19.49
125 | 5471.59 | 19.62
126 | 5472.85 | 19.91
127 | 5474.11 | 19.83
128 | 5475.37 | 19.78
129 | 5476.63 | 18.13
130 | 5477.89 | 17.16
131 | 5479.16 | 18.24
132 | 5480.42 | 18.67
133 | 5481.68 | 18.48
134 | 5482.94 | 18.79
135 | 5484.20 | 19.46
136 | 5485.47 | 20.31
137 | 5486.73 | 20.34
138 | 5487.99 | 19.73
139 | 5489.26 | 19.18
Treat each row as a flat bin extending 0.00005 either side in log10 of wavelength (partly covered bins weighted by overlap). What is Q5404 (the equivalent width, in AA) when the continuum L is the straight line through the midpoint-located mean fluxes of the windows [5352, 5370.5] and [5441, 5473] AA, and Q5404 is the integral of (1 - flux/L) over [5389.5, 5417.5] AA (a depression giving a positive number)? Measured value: 2.22 AA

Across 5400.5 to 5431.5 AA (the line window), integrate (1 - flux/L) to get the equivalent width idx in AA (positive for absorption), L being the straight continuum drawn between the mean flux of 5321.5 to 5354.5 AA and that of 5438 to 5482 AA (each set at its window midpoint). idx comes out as 0.43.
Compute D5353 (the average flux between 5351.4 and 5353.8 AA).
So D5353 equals 20.7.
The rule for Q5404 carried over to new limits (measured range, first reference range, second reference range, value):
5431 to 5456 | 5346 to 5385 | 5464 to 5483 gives 0.47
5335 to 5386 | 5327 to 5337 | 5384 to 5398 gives -3.82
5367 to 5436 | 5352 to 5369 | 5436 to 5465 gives 4.53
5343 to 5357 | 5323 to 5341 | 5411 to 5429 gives -1.57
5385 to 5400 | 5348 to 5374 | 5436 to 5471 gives 0.44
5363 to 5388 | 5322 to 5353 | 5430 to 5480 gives -0.34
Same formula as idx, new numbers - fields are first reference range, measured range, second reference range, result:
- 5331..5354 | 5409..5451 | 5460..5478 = 1.2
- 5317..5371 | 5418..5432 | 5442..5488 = 0.0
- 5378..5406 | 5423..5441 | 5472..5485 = 0.3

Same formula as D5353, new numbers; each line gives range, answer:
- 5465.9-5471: 20.3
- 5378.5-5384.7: 19.5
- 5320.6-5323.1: 20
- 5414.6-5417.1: 19.6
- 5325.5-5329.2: 15.2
